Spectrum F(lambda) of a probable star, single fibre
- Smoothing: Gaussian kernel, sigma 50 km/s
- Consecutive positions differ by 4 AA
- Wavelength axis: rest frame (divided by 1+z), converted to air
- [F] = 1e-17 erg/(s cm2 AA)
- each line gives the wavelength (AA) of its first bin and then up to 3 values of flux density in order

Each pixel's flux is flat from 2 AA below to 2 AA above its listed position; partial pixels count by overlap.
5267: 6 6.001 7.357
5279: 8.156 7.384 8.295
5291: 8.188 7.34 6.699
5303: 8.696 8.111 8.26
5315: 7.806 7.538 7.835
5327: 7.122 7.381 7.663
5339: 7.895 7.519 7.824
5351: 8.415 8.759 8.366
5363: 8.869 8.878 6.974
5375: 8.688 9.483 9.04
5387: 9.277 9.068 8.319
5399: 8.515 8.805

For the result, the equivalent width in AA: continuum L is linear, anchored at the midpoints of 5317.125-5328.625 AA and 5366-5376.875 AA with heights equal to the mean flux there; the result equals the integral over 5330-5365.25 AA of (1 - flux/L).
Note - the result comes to -1.3 AA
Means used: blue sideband 7.51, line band 8.1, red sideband 8.11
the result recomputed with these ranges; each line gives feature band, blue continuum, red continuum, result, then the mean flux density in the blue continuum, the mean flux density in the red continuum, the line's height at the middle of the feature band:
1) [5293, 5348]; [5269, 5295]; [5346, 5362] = 2.1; 7.55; 8.41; 8.01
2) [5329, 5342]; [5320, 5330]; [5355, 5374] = 0.1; 7.47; 8.34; 7.71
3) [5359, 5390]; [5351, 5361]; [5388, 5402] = -0.4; 8.53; 8.69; 8.61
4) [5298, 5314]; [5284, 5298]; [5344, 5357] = -0.2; 7.81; 8.27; 7.93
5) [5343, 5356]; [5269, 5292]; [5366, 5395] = 0.3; 7.54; 8.74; 8.37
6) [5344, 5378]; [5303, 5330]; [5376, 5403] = 0.6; 7.83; 8.93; 8.5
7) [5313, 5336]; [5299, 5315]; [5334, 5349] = 1.0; 8.08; 7.73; 7.9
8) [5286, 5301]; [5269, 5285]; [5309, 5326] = -0.3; 7.22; 7.82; 7.47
